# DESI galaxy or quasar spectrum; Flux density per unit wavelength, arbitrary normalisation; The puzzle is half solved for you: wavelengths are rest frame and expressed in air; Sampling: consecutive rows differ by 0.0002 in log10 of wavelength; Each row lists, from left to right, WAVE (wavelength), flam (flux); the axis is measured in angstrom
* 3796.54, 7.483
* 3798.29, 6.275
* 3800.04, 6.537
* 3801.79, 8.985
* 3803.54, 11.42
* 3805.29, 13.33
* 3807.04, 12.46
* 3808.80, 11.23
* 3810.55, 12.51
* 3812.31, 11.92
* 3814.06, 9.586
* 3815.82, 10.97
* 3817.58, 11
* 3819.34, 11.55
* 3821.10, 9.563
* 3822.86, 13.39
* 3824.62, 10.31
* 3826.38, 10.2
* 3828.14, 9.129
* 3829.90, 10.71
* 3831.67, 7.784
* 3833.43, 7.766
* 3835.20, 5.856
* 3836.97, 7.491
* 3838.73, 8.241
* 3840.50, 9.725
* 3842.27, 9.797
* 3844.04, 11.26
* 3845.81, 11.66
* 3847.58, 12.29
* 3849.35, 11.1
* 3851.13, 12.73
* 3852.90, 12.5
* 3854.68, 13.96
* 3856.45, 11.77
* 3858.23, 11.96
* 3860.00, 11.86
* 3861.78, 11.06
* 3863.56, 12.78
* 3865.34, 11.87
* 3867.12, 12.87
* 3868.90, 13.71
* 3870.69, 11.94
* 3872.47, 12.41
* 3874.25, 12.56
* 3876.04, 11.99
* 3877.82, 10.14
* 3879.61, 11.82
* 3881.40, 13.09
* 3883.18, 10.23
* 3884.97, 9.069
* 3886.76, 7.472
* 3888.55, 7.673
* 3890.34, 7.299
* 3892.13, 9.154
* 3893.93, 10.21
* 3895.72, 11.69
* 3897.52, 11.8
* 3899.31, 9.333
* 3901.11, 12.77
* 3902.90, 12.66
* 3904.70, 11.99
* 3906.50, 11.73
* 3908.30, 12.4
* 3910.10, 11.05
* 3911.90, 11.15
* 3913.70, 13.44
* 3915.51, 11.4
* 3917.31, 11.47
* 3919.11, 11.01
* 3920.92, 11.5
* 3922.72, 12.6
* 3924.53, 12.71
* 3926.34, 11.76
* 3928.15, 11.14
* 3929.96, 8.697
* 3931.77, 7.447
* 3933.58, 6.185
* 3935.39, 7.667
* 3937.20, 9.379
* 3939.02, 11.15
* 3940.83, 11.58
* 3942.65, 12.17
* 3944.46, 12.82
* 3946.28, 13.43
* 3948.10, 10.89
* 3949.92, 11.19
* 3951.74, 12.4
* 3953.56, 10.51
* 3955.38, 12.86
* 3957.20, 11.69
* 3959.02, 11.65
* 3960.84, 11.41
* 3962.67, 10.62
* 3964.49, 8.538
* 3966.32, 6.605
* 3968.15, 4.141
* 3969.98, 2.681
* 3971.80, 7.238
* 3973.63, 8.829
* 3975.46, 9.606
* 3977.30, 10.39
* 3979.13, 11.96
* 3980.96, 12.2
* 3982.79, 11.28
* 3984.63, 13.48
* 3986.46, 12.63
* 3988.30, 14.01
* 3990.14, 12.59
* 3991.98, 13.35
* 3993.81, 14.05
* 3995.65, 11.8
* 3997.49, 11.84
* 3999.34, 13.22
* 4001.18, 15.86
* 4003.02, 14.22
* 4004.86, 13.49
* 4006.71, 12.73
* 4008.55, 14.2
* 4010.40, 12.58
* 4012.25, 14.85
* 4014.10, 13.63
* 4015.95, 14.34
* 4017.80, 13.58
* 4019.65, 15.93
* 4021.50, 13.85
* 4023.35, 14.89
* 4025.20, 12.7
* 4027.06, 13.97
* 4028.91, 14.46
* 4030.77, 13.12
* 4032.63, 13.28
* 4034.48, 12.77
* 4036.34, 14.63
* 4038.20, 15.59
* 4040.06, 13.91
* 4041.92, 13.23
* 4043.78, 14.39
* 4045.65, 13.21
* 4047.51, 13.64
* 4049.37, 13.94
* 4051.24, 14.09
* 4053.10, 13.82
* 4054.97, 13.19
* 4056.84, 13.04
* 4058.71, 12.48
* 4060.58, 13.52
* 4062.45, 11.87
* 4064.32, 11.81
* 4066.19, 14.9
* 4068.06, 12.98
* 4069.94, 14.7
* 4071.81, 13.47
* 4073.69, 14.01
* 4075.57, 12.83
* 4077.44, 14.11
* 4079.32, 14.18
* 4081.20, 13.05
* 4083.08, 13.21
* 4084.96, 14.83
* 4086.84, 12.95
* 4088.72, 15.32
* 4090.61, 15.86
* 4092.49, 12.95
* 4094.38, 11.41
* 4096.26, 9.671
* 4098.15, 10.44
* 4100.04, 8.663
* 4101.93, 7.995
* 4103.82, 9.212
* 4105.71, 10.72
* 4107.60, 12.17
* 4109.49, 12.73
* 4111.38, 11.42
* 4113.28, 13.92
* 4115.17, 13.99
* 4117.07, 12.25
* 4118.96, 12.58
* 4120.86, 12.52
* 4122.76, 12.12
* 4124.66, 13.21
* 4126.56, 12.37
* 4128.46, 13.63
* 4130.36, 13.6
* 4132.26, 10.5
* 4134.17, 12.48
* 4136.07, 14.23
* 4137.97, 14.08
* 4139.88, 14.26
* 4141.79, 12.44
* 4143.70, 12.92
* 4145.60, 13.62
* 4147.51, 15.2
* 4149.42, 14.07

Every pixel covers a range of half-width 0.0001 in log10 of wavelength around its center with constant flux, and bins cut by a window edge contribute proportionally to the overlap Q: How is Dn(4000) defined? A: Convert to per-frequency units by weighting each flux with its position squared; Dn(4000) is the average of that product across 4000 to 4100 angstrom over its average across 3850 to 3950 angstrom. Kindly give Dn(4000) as 1.30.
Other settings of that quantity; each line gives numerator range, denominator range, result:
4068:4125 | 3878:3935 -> 1.29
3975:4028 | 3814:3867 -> 1.34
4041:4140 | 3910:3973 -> 1.34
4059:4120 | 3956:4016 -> 1.15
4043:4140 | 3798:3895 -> 1.36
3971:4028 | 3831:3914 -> 1.26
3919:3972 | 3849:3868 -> 0.86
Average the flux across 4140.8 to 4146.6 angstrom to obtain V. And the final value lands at 13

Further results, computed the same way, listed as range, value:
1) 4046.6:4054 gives 13.9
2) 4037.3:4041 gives 14.7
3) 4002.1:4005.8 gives 13.9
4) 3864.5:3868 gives 12.4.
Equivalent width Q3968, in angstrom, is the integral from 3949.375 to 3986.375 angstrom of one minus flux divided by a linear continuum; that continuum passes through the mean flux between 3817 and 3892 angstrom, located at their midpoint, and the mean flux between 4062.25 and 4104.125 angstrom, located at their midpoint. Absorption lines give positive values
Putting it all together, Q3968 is 5.3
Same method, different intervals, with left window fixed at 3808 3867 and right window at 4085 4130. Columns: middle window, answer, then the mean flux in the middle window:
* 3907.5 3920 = -0.6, 11.7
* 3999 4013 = -2.7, 13.9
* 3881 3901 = 2.4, 9.77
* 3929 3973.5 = 6.6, 9.69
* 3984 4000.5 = -2.1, 13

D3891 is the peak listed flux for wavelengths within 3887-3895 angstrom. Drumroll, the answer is 10.21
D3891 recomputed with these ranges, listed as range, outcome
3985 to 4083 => 15.93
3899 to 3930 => 13.44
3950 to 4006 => 15.86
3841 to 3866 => 13.96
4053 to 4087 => 14.9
